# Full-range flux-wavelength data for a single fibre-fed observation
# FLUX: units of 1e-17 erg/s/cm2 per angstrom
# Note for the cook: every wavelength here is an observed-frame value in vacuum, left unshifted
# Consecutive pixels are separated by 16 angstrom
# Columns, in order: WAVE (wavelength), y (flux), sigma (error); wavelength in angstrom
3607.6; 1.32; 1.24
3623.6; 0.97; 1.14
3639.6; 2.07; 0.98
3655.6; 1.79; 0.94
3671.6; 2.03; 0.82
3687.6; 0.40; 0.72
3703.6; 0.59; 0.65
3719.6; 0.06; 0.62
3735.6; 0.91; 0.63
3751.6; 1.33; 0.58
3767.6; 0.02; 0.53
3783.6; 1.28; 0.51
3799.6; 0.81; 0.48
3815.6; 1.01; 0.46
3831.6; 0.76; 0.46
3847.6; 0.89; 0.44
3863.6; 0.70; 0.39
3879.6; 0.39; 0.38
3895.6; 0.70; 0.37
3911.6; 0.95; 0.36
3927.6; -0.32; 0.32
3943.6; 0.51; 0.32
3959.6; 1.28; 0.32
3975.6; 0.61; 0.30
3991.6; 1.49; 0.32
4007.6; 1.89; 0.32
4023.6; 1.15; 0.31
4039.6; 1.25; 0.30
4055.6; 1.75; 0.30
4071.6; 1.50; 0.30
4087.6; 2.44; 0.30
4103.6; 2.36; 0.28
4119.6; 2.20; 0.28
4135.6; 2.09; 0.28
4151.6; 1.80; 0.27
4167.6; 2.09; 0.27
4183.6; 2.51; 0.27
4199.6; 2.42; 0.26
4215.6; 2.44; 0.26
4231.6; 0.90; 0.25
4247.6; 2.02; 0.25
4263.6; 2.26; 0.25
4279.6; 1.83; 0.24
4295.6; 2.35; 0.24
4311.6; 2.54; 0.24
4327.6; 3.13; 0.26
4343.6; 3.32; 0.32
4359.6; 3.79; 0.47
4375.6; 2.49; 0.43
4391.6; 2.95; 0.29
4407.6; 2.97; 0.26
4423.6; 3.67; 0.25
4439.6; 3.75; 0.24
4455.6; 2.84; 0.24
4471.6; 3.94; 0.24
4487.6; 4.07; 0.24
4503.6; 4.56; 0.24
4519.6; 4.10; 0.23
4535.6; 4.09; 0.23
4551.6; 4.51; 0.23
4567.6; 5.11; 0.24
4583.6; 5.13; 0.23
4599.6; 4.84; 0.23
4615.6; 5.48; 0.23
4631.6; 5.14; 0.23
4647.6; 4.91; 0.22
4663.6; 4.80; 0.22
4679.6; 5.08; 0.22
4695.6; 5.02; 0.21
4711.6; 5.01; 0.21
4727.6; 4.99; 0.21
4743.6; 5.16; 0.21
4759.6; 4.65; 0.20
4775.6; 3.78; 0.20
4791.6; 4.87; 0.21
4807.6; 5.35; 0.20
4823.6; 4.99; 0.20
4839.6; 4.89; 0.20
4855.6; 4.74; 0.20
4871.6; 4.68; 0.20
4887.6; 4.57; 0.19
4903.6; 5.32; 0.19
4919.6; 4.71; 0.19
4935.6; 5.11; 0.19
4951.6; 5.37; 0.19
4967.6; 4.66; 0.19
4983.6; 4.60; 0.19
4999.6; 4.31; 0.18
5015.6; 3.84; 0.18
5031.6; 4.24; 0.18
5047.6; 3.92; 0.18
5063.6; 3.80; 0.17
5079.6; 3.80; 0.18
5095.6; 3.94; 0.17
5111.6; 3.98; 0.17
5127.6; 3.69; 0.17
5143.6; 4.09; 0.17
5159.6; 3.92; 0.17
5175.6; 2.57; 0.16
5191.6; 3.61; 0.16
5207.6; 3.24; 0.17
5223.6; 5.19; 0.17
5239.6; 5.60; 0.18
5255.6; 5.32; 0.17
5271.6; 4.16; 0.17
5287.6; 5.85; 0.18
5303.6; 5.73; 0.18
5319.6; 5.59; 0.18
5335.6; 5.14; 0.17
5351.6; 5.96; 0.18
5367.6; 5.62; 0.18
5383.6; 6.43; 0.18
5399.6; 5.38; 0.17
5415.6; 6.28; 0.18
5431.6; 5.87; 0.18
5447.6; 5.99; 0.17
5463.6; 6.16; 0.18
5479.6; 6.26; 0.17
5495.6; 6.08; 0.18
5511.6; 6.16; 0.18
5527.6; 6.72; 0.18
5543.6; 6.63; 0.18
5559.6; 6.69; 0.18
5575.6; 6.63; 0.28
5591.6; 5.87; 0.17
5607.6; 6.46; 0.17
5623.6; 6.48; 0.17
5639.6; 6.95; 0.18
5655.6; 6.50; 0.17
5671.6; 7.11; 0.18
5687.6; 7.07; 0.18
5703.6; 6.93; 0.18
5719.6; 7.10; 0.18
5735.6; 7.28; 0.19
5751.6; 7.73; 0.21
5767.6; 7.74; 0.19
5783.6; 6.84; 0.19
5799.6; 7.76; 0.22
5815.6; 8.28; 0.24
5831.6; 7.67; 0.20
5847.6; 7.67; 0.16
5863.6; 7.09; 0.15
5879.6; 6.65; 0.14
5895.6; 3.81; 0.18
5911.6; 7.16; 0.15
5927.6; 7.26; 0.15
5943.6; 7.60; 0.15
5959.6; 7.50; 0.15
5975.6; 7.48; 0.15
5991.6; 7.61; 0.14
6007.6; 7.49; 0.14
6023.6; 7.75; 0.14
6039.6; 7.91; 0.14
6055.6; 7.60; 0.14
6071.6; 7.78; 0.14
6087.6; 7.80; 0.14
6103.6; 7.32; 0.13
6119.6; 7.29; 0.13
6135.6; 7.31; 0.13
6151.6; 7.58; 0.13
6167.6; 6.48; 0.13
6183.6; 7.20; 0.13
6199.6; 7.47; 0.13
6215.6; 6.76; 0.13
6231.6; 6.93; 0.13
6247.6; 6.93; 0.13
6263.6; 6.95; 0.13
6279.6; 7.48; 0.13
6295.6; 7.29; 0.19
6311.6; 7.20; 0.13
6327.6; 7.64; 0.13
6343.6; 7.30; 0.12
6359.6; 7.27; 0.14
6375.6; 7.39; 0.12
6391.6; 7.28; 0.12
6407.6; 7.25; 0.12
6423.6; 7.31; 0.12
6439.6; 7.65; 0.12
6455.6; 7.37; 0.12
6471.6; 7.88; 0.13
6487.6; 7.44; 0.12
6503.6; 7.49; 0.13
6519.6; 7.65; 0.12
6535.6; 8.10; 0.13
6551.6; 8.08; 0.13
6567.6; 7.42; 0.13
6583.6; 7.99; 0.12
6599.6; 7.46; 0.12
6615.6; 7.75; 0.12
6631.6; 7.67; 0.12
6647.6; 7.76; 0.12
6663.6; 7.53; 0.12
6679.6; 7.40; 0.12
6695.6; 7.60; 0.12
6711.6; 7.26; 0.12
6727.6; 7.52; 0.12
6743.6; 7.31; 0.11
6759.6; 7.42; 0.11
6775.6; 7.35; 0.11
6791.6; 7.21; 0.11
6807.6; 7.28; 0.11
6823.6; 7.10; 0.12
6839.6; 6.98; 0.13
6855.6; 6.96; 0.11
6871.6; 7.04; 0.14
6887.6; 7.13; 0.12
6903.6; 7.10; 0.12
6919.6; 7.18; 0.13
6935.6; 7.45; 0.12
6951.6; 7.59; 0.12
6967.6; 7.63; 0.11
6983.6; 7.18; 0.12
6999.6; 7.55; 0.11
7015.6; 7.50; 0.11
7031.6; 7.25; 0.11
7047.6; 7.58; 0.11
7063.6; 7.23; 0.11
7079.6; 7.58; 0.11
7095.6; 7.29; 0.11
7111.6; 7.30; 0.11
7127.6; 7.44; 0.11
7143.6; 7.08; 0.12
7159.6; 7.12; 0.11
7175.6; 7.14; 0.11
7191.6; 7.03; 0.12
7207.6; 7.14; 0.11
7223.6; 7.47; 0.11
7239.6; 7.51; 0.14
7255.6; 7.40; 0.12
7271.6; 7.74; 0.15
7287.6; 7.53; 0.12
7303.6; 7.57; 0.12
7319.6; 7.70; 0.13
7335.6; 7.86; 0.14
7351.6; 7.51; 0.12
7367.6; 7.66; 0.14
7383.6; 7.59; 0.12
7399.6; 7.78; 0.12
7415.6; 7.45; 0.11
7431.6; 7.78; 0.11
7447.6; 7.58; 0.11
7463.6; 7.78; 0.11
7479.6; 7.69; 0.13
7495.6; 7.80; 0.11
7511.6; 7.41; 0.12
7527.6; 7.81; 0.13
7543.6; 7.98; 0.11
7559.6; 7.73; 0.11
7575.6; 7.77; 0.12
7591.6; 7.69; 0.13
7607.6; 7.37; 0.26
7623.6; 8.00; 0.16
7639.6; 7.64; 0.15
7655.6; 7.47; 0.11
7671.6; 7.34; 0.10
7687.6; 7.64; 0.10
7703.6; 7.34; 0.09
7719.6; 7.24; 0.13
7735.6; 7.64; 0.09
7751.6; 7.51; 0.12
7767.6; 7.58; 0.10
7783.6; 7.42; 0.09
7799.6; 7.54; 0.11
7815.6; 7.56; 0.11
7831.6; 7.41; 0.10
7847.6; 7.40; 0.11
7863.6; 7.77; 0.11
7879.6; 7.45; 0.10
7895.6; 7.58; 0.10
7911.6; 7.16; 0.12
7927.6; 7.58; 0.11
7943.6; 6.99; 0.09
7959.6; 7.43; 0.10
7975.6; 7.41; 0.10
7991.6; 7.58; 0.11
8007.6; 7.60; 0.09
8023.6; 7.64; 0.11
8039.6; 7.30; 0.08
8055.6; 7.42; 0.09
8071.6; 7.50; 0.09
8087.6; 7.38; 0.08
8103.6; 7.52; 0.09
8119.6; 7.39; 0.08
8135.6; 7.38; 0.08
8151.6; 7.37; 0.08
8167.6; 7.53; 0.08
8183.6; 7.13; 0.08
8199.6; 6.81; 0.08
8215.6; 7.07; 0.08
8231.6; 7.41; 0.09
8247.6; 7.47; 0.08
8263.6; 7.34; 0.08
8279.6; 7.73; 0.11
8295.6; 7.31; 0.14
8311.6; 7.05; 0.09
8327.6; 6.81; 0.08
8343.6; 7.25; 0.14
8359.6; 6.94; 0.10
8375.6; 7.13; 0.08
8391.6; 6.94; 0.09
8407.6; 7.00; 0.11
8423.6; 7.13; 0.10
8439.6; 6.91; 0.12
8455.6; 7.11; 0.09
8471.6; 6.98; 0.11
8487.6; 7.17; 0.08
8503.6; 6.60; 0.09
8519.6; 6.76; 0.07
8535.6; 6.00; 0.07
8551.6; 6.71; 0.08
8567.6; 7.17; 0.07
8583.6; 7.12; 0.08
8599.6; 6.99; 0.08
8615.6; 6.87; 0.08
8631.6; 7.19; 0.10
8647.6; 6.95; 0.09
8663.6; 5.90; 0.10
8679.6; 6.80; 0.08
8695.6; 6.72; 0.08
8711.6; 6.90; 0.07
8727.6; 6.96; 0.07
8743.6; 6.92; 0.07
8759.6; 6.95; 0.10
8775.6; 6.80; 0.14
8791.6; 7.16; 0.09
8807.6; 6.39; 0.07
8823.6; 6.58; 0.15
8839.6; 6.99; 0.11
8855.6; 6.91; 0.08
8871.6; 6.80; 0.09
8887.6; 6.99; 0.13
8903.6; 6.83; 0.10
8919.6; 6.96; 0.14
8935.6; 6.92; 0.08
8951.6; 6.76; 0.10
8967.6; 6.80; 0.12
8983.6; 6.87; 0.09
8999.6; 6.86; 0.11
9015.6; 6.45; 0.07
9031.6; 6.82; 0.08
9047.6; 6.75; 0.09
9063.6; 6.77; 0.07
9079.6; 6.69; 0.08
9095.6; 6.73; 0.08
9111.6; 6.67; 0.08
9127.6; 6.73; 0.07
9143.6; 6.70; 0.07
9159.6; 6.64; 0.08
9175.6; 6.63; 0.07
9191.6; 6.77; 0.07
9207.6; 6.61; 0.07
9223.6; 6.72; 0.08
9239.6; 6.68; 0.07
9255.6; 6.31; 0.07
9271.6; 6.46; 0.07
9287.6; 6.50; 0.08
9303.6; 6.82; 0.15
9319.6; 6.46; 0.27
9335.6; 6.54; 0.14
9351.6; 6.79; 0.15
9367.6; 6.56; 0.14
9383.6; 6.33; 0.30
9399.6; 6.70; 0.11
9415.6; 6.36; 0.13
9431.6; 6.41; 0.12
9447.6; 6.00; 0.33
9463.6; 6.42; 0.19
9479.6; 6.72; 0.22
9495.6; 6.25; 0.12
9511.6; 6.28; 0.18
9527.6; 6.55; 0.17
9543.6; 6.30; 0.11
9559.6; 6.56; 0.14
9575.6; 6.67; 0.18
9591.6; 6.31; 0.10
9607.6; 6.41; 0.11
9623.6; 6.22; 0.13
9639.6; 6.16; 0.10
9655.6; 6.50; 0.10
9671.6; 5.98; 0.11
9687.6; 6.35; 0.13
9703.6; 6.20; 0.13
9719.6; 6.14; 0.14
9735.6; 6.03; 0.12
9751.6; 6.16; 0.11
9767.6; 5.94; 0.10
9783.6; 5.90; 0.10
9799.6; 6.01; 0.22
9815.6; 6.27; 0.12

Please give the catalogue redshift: 0.000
